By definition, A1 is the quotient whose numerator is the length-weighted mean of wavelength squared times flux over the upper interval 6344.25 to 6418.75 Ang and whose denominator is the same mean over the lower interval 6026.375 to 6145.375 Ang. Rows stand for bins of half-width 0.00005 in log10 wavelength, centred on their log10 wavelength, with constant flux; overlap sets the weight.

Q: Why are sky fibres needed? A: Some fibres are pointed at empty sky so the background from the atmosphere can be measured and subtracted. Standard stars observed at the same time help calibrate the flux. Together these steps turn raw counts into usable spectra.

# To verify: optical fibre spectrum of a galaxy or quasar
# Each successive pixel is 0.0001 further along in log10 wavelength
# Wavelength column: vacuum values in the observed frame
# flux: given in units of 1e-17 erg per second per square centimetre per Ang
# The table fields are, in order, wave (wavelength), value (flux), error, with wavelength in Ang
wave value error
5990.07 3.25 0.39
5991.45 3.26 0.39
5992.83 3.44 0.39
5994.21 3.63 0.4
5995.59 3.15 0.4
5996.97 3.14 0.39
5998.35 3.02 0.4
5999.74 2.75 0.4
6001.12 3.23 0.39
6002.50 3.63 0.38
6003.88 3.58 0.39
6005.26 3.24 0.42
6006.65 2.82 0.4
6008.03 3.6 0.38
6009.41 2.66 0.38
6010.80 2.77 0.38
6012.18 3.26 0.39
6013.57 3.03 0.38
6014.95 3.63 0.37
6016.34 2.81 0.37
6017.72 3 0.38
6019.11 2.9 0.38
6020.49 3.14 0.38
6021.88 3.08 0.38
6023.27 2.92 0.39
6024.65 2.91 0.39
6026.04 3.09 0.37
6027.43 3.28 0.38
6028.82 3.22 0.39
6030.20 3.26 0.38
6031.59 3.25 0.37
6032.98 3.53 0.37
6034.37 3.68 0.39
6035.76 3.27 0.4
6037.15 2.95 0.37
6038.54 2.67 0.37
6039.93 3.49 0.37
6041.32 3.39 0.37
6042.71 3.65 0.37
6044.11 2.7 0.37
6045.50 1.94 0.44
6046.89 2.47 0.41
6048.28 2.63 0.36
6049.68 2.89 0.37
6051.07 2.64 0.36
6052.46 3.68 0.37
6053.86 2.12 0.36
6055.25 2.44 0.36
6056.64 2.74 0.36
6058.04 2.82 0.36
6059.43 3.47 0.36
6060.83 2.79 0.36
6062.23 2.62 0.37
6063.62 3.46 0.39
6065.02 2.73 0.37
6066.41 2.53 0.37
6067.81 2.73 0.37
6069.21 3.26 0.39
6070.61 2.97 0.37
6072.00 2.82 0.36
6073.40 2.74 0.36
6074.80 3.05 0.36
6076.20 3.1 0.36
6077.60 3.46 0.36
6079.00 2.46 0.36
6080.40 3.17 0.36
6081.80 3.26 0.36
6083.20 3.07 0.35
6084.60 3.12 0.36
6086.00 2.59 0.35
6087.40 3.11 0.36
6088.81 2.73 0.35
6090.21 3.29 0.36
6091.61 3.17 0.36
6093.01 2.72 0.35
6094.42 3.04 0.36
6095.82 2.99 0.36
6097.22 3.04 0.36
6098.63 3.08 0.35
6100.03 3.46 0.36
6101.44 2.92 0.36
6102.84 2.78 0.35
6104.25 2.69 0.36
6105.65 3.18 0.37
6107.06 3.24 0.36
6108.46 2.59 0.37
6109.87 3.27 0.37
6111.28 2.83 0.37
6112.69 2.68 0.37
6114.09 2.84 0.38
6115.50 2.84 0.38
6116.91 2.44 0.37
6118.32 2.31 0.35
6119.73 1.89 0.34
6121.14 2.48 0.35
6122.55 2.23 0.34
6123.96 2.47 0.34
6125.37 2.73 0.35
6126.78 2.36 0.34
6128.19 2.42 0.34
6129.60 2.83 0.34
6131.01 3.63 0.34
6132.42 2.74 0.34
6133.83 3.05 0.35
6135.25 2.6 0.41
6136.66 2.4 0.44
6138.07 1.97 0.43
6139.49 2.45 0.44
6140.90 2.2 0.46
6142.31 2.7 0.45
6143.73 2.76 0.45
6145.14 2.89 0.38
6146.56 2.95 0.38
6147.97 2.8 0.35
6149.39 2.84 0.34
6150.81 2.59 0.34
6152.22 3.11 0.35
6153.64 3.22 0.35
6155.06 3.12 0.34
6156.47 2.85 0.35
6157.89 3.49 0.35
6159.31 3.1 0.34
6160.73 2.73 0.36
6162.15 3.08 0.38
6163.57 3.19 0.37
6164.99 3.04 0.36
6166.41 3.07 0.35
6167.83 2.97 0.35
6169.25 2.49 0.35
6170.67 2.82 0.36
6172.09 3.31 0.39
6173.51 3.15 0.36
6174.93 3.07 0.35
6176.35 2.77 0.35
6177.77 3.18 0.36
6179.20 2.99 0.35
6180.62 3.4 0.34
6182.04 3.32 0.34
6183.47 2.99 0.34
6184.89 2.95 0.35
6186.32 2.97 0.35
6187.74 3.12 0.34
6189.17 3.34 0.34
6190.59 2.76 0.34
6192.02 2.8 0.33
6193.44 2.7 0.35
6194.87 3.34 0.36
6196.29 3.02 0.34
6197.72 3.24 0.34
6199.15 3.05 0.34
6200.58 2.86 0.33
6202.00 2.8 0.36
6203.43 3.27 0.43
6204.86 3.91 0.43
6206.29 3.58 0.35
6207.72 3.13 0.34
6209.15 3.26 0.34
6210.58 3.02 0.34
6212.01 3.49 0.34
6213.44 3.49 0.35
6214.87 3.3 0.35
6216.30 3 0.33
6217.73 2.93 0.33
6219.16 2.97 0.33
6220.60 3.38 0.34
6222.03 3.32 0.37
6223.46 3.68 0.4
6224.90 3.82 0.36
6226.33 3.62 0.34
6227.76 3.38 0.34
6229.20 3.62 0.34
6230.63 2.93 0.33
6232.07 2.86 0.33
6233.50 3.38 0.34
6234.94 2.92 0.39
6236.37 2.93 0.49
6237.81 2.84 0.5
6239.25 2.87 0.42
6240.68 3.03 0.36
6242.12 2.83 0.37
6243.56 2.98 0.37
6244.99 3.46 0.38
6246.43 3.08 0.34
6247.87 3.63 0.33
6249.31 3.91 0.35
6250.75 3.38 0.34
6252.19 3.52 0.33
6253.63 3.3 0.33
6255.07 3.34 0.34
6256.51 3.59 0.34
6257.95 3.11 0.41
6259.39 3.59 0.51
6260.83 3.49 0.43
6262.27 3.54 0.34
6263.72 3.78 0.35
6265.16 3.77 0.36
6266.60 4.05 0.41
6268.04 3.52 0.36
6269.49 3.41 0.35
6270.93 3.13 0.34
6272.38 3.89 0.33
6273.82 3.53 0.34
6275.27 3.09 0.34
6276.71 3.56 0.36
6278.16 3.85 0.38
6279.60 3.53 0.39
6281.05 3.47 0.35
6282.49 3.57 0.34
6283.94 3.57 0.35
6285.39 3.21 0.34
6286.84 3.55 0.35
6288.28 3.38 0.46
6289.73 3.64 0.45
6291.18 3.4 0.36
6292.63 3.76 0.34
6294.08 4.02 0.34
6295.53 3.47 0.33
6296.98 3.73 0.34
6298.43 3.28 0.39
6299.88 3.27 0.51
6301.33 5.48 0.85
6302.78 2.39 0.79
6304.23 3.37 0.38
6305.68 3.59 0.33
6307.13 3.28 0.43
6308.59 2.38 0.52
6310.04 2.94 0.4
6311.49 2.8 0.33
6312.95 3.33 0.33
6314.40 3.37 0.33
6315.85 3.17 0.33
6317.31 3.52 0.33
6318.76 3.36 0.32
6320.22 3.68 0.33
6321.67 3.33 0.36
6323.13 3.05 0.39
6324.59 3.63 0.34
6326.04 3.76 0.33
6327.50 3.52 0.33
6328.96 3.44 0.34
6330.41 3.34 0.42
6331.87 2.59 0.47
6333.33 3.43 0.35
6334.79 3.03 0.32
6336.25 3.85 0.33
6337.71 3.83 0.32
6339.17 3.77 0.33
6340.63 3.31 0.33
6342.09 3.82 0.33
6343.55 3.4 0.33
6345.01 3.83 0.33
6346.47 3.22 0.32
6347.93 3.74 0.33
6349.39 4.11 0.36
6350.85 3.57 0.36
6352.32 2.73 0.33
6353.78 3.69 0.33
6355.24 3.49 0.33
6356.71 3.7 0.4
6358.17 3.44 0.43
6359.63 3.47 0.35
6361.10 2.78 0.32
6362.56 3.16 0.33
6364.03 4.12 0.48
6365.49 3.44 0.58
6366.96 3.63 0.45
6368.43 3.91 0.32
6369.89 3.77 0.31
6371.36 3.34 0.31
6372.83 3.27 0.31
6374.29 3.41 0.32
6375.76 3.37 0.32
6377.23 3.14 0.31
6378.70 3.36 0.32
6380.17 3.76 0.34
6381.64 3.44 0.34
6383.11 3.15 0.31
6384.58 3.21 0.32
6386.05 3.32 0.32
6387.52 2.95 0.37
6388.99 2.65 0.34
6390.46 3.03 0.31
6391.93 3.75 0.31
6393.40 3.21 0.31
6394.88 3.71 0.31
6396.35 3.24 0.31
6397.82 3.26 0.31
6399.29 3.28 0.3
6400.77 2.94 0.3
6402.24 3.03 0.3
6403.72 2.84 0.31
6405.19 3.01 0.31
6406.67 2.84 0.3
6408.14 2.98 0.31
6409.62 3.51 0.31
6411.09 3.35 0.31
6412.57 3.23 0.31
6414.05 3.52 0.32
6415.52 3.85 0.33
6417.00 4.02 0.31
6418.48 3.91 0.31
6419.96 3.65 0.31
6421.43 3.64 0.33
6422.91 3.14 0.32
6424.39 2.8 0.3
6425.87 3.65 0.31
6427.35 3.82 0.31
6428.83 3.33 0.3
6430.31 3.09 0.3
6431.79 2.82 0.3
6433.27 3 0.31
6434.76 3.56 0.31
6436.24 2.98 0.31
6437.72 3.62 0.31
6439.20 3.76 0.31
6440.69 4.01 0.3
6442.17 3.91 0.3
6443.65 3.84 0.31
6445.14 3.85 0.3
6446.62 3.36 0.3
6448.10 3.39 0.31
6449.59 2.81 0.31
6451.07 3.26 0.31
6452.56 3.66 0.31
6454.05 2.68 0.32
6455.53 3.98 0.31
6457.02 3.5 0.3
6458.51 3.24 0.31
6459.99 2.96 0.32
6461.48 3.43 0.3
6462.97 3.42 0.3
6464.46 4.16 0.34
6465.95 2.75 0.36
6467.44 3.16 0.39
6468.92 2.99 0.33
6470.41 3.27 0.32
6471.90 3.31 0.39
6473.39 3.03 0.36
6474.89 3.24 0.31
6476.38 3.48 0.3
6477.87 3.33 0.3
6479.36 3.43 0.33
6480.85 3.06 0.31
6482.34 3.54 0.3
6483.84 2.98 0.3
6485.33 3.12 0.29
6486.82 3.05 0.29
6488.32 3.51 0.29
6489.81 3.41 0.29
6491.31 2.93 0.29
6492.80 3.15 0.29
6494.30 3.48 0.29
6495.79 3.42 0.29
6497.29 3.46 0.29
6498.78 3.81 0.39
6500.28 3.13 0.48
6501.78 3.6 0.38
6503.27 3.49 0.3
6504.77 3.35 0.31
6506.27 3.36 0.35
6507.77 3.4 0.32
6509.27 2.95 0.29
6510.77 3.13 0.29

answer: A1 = 1.30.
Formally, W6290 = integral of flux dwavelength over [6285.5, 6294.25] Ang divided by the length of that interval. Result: 3.57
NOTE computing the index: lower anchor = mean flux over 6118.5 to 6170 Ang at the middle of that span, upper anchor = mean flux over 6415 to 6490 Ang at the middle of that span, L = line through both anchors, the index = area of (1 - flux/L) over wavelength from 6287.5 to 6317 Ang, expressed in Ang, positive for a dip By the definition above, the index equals -3.1 Ang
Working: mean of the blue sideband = 2.76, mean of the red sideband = 3.39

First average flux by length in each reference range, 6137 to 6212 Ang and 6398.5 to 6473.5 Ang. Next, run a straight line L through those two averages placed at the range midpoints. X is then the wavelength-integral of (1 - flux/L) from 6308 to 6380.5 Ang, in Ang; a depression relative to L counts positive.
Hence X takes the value -4.3 Ang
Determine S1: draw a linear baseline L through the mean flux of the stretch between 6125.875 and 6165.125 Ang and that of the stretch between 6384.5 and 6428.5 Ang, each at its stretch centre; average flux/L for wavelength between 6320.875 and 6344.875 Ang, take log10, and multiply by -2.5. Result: -0.09 mag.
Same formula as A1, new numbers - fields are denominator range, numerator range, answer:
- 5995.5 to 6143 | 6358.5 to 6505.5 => 1.29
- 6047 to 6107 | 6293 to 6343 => 1.26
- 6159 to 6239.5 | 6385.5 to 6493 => 1.14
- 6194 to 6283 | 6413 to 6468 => 1.10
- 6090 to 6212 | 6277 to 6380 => 1.25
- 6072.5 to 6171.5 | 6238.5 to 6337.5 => 1.27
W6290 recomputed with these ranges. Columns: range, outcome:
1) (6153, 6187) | 3.05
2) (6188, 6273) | 3.29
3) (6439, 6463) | 3.47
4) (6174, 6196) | 3.05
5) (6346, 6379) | 3.48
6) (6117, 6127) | 2.36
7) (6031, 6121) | 2.93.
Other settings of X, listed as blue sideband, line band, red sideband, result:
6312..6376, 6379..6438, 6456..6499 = 1.48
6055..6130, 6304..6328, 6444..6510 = -1.31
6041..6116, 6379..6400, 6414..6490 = 0.17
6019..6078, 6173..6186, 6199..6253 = 0.39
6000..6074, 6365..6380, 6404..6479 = -0.71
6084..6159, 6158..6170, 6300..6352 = -0.20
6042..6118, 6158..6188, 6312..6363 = 0.55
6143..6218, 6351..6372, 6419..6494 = -1.49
